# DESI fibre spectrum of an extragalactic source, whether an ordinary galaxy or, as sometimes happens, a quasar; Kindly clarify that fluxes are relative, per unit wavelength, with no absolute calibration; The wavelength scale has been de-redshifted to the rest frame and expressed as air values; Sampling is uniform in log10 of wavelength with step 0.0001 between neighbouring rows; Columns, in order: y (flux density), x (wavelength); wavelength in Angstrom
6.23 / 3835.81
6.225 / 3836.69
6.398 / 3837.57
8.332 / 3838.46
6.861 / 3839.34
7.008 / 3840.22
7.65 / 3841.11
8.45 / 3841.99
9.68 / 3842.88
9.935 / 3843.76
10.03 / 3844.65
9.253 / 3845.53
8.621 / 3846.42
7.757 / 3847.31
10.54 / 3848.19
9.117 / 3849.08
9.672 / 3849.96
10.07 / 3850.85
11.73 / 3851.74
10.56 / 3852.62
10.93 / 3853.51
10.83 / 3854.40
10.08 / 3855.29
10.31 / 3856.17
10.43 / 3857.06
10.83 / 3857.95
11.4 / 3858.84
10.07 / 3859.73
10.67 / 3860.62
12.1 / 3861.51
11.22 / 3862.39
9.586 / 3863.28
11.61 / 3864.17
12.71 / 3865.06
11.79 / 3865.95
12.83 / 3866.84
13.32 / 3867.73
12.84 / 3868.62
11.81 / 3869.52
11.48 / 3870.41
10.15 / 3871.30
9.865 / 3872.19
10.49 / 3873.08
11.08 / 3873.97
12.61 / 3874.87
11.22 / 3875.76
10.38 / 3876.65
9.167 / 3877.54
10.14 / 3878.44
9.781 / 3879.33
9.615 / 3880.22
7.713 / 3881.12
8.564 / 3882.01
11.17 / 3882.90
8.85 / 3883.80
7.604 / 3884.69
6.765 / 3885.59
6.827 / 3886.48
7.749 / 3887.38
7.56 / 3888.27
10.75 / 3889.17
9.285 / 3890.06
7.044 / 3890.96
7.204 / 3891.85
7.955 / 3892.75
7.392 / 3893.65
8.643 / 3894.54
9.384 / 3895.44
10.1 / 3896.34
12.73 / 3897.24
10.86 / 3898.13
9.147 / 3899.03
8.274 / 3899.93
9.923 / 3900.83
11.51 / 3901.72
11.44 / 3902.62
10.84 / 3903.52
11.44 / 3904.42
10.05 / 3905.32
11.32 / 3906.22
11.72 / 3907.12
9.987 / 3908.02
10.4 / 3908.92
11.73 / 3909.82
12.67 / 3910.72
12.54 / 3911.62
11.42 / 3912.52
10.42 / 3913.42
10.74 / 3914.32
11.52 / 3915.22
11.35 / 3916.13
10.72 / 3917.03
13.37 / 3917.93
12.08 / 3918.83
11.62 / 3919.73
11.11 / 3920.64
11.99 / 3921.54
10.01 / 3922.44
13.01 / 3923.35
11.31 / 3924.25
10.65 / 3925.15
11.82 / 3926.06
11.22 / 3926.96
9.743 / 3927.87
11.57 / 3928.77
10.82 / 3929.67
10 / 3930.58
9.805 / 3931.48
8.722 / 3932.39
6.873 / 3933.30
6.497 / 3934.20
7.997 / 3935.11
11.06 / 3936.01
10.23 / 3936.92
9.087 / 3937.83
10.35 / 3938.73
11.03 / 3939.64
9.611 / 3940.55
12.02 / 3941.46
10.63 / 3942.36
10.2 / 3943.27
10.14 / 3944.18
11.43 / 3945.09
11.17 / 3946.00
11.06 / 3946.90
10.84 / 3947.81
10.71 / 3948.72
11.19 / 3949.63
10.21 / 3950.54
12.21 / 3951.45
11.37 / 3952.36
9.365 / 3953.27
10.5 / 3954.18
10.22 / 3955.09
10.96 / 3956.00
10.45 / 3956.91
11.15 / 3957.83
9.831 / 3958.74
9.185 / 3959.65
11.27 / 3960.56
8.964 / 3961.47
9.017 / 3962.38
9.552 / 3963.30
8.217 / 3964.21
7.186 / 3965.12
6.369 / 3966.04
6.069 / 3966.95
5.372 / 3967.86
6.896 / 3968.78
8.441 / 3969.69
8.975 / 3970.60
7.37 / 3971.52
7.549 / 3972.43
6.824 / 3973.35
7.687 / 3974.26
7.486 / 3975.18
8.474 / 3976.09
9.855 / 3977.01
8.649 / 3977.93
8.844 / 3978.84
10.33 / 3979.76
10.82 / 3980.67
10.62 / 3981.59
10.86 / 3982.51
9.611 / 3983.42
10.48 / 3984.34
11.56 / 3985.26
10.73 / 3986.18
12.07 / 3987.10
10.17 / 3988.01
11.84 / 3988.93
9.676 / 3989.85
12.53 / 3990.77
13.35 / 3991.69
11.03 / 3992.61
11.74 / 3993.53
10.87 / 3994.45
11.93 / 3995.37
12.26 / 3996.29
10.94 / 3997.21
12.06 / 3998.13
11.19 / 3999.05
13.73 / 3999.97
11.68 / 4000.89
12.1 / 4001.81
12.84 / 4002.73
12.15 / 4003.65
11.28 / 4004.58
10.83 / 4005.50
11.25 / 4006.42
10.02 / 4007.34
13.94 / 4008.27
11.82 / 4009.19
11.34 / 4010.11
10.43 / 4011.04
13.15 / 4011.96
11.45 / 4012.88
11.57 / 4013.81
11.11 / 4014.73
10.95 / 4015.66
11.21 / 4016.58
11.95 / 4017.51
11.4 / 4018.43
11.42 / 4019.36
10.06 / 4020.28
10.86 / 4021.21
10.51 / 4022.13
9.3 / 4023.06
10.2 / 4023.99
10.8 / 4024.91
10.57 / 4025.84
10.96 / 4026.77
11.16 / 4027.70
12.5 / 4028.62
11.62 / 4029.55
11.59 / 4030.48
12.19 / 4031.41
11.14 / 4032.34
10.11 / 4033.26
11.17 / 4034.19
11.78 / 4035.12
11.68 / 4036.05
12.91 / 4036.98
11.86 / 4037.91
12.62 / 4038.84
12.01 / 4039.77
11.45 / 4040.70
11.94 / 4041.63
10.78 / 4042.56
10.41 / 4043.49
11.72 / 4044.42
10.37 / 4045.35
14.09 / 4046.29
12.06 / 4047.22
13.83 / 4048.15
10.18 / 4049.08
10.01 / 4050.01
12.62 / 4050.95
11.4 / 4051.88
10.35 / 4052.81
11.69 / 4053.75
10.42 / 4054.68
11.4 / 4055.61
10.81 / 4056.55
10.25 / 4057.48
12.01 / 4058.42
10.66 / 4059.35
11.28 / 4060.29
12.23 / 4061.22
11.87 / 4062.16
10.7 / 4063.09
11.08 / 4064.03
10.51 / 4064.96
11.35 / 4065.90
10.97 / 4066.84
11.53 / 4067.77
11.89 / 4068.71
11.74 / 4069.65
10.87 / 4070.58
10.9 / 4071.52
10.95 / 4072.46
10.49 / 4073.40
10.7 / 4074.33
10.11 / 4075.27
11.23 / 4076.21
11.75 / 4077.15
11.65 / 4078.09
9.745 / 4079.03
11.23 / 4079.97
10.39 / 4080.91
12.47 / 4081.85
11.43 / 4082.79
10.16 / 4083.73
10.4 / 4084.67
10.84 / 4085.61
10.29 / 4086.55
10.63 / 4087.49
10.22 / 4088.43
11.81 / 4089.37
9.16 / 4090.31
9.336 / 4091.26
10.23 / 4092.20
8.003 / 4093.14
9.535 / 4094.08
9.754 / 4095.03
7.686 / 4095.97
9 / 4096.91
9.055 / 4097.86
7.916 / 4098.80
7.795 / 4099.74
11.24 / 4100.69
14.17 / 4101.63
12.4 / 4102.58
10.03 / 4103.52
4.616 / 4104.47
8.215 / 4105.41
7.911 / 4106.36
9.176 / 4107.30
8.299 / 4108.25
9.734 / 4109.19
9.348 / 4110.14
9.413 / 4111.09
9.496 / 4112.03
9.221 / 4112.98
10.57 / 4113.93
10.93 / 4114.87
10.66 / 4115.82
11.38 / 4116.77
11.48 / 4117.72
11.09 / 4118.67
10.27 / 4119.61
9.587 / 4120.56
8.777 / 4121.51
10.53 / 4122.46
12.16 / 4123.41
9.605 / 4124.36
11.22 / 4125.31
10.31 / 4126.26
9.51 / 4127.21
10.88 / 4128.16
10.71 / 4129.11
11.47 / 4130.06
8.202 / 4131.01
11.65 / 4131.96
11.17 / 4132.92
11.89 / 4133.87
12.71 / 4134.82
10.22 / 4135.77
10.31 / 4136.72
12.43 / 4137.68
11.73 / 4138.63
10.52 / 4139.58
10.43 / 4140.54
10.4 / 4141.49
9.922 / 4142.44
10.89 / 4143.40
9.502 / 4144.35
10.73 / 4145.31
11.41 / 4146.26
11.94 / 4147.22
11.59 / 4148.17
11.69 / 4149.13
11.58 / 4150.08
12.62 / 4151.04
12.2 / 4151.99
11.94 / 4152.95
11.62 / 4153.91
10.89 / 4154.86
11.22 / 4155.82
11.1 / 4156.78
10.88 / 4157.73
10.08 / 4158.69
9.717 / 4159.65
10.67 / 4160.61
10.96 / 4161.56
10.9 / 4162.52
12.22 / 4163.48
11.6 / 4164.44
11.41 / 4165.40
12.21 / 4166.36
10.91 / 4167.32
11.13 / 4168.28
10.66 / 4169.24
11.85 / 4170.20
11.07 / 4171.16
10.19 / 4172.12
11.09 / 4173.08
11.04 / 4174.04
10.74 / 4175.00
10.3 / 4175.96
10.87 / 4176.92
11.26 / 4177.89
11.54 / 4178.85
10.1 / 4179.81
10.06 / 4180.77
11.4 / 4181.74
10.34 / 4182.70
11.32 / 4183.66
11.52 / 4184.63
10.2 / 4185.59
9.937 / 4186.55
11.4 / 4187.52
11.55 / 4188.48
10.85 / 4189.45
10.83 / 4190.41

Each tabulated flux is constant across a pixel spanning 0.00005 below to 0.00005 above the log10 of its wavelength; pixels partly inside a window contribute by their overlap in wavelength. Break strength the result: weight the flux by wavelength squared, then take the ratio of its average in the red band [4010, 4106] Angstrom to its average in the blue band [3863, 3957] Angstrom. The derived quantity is 1.13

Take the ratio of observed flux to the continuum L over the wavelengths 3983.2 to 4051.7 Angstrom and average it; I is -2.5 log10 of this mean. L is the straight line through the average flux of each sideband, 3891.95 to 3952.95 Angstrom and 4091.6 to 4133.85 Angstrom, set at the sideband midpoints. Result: -0.123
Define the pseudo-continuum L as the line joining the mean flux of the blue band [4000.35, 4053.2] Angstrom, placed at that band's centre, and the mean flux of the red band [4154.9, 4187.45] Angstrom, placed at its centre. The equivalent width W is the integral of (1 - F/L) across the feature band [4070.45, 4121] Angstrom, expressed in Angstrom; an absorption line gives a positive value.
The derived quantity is 5.1 Angstrom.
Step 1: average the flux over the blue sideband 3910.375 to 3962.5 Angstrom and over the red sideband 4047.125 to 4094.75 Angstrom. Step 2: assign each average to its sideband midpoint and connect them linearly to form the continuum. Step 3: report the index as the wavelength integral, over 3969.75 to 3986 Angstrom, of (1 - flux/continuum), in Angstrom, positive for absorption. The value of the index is 2.3 Angstrom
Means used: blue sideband 10.6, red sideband 10.9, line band 9.18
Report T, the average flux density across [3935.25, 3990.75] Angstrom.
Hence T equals 9.75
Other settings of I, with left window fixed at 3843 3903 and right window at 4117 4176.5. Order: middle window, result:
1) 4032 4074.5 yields -0.071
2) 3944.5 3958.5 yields -0.054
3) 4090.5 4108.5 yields 0.177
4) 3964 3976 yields 0.383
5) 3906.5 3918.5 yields -0.127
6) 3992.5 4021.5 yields -0.108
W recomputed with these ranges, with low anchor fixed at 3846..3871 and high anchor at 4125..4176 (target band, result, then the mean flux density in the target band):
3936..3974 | 4.7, 9.6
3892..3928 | 0.3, 10.8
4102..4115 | 2.1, 9.24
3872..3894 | 3.7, 9.07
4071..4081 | 0.1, 10.8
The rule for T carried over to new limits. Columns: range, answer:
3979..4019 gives 11.4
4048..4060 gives 11.1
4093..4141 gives 10.1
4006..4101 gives 11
